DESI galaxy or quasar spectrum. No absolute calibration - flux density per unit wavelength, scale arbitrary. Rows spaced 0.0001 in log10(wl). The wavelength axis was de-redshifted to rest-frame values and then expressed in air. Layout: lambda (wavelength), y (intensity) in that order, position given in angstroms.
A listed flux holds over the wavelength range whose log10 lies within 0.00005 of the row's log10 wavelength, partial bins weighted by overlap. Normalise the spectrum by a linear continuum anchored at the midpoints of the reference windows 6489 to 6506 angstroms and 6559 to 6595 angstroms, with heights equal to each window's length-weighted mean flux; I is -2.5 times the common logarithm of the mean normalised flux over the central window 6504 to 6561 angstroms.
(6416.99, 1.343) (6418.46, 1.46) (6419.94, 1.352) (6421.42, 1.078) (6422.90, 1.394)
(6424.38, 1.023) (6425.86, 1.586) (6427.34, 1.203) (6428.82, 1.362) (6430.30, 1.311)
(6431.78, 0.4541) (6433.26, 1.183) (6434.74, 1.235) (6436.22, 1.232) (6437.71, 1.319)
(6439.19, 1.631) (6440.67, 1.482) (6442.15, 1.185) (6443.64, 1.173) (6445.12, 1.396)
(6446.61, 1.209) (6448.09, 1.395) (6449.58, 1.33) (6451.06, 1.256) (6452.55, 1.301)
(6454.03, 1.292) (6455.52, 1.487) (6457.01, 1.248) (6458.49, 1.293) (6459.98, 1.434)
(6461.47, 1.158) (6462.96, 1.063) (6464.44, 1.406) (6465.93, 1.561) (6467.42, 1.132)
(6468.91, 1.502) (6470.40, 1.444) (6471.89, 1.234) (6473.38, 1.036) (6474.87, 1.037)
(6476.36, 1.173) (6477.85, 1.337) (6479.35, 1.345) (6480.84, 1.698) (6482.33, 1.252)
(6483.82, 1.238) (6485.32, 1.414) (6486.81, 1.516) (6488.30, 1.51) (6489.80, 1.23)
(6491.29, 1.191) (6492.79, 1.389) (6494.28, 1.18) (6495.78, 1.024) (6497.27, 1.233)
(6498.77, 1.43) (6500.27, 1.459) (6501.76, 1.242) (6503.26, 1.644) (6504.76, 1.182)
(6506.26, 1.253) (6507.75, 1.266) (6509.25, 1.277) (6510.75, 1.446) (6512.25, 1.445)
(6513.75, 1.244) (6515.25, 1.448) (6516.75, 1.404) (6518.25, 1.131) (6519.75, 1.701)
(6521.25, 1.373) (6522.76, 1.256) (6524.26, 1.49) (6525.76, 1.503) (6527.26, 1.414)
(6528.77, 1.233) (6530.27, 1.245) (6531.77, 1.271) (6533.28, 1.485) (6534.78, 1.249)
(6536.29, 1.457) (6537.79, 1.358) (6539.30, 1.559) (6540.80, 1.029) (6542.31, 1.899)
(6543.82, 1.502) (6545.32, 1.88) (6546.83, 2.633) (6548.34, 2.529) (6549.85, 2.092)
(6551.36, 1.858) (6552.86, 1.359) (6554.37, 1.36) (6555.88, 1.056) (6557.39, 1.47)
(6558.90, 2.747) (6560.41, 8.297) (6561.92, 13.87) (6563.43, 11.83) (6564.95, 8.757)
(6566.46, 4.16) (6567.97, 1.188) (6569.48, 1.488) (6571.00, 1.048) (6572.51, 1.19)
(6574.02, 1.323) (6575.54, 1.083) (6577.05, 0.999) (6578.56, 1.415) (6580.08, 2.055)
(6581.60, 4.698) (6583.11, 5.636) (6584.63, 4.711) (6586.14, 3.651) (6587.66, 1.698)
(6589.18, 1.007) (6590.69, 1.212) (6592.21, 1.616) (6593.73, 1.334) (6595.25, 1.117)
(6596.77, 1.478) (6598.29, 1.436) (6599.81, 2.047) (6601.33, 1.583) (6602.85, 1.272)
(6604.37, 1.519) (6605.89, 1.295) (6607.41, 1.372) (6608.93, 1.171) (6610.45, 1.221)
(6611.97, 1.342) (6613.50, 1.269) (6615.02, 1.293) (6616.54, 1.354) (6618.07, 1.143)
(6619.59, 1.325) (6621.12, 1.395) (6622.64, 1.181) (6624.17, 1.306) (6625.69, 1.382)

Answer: 0.355 mag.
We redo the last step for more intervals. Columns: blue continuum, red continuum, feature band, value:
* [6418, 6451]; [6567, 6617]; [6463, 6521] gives 0.10 mag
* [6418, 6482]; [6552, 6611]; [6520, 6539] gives 0.50 mag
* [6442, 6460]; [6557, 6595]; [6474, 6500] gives 0.43 mag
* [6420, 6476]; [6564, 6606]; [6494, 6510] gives 0.27 mag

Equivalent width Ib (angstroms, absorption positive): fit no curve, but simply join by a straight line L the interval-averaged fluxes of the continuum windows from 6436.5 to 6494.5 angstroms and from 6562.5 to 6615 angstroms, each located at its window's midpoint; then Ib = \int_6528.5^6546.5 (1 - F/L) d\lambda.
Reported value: 4.4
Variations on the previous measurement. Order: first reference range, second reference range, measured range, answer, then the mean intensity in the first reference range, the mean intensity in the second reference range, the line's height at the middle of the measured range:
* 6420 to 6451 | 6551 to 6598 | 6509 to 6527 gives 7.3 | 1.26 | 3.11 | 2.36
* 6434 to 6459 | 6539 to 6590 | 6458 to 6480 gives 5.0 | 1.32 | 3.1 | 1.66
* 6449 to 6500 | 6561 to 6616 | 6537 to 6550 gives 1.9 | 1.31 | 2.66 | 2.12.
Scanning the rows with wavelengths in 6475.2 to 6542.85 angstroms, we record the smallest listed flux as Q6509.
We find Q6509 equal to 1.024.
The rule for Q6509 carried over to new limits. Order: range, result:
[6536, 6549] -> 1.029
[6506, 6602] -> 0.999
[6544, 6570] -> 1.056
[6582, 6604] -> 1.007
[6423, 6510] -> 0.4541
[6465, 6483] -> 1.036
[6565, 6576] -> 1.048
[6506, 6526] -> 1.131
